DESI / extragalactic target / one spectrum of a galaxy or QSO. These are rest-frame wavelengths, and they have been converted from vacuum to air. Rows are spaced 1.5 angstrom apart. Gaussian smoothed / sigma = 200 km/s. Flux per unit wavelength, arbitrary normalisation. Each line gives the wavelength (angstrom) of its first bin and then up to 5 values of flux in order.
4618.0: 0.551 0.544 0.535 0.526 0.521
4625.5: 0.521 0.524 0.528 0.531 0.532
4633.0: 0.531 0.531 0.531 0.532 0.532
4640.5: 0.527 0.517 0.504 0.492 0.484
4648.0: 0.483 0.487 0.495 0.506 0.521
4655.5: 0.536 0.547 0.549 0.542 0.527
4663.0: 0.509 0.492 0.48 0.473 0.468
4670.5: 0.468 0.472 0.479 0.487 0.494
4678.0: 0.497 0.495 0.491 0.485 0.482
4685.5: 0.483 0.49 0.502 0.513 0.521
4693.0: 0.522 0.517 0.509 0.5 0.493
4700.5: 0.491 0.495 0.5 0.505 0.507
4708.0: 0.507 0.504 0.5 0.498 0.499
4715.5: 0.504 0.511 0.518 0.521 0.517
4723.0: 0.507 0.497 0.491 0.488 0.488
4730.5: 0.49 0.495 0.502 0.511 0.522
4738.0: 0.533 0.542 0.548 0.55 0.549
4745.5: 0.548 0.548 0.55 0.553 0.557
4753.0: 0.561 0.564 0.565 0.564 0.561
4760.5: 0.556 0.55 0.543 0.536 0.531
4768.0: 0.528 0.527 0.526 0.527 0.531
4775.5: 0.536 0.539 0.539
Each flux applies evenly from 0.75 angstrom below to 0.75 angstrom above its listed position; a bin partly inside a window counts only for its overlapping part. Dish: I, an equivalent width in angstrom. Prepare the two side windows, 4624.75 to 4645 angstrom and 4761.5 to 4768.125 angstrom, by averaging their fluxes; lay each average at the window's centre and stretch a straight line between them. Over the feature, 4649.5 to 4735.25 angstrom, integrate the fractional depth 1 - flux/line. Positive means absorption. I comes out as 4.7 angstrom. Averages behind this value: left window 0.525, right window 0.538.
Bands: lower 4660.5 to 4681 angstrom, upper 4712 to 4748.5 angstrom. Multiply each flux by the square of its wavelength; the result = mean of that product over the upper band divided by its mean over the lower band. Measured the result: 1.08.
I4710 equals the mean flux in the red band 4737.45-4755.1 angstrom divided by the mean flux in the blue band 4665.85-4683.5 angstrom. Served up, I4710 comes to 1.14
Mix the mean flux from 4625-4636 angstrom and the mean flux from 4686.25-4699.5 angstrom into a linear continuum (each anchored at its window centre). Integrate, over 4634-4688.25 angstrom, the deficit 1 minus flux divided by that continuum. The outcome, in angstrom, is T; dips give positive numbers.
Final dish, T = 1.7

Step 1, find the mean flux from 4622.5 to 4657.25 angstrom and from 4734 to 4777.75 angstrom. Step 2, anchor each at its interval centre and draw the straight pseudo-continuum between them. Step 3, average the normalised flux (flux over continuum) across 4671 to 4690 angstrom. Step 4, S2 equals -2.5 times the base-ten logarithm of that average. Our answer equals 0.08 mag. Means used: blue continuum 0.518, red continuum 0.543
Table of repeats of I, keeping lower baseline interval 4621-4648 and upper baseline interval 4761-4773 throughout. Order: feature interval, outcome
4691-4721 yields 1.2 angstrom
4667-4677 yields 0.9 angstrom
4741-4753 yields -0.4 angstrom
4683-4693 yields 0.5 angstrom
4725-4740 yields 0.7 angstrom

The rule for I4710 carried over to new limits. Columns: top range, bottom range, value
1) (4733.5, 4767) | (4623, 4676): 1.07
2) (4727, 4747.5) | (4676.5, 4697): 1.04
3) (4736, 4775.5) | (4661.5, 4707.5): 1.10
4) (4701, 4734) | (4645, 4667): 0.98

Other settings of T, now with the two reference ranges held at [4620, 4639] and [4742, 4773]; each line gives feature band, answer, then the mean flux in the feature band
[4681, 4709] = 1.9 angstrom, 0.501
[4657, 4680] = 1.6 angstrom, 0.497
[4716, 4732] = 1.2 angstrom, 0.502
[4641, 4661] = 0.7 angstrom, 0.513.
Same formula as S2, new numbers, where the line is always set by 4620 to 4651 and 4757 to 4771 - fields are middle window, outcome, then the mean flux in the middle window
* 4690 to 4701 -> 0.04 mag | 0.508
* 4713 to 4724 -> 0.05 mag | 0.51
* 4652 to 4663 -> -0.02 mag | 0.532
